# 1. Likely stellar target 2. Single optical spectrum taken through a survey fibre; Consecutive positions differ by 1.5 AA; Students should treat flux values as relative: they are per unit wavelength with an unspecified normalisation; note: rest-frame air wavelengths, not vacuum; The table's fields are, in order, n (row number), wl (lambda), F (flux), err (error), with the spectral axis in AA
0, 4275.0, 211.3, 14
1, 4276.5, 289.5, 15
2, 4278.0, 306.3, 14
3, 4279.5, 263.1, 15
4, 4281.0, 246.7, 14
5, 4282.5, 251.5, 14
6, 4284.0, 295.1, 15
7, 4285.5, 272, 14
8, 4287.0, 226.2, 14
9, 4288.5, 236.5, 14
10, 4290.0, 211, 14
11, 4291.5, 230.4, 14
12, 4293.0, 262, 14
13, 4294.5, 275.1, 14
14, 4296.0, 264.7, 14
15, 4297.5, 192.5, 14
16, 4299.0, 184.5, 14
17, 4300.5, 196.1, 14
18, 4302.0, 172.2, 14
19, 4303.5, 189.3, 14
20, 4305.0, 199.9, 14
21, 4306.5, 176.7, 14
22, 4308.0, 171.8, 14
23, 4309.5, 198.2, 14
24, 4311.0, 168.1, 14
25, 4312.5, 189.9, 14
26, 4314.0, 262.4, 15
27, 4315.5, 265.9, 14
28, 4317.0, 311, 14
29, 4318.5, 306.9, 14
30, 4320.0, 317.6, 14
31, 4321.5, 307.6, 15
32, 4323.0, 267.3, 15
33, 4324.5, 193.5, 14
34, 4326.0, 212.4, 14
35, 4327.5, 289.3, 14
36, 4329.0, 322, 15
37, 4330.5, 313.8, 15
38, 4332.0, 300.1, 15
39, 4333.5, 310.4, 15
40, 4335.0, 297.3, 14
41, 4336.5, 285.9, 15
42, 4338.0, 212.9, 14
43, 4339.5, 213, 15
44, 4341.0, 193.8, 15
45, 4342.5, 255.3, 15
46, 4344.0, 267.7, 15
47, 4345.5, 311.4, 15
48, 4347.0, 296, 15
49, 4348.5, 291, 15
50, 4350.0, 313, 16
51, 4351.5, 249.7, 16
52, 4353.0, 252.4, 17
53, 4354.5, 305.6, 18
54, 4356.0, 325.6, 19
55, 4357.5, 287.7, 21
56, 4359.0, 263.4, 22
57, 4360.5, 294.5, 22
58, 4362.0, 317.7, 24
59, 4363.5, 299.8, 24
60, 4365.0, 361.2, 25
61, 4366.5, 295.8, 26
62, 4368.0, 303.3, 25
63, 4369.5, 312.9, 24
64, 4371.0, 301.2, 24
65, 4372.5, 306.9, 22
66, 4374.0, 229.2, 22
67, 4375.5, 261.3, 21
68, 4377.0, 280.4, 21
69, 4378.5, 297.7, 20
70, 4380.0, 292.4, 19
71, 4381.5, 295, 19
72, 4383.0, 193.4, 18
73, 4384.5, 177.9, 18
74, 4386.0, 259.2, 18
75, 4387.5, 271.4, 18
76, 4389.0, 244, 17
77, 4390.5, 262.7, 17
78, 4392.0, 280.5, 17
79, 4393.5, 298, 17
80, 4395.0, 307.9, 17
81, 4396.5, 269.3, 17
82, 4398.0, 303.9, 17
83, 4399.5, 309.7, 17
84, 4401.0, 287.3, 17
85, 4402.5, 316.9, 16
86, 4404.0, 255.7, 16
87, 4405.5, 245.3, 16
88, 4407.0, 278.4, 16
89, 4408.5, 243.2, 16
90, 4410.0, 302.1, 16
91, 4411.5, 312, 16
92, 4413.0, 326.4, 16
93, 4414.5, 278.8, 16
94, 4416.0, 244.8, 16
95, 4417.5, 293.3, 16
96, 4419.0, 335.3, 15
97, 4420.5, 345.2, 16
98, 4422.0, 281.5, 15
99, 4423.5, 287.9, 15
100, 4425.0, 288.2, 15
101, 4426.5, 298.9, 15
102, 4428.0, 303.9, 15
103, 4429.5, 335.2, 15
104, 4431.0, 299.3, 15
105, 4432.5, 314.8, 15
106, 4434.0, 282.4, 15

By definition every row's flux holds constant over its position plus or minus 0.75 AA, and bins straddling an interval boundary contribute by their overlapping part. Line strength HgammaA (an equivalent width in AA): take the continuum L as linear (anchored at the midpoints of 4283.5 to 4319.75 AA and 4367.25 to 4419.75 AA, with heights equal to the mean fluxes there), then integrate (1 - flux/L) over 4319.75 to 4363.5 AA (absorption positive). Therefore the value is -4.8 AA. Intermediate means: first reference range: 228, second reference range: 279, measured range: 278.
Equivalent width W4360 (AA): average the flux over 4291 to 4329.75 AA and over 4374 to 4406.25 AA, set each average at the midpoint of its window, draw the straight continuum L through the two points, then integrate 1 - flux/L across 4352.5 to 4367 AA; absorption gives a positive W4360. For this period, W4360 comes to -2.5 AA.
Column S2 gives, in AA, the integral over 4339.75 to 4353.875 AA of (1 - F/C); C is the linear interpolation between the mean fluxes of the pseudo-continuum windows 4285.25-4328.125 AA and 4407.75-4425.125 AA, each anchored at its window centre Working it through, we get -0.7 AA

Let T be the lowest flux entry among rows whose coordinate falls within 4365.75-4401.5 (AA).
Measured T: 177.9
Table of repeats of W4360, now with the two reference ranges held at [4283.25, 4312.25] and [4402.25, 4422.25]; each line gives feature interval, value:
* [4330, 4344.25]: -1.3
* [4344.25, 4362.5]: -2.9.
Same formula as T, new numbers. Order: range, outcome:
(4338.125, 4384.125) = 193.4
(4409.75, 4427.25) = 244.8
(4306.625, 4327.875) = 168.1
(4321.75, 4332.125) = 193.5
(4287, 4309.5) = 171.8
